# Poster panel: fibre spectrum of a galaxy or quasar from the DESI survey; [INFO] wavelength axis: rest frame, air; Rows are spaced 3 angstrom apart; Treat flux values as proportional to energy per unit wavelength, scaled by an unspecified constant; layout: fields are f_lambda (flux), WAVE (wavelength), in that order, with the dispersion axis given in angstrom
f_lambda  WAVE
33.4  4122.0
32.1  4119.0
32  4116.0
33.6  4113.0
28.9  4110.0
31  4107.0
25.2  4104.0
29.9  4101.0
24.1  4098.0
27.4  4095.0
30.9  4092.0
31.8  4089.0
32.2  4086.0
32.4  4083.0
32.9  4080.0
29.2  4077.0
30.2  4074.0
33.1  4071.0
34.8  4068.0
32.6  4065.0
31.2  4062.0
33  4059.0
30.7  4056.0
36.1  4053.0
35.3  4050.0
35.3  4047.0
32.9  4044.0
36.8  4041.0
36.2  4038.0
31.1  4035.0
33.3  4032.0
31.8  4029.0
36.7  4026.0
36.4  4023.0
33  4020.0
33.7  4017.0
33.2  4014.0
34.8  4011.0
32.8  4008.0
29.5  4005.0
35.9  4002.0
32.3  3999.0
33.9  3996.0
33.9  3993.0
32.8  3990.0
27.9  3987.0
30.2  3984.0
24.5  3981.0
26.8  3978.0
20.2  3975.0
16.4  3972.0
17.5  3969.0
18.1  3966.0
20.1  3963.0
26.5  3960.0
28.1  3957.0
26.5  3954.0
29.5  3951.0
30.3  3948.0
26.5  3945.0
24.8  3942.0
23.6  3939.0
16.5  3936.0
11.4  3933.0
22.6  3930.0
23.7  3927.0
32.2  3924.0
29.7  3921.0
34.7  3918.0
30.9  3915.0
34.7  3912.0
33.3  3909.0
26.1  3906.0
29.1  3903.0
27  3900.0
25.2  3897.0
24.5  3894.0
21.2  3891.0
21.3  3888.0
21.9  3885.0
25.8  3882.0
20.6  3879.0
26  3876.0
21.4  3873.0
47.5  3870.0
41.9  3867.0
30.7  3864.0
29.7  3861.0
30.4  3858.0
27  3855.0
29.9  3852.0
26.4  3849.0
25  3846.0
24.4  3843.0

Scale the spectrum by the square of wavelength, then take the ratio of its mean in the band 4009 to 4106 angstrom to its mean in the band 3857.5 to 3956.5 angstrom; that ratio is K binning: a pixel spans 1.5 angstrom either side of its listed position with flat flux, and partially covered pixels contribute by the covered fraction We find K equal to 1.3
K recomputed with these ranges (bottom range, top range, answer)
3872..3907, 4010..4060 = 1.52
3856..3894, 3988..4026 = 1.28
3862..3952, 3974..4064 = 1.27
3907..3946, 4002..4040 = 1.33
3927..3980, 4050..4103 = 1.47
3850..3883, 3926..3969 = 0.81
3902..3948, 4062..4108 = 1.24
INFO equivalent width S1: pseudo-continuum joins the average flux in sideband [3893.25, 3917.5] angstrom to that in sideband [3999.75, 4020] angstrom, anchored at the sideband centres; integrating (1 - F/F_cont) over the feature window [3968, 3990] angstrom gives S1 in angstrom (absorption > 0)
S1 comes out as 5.5 angstrom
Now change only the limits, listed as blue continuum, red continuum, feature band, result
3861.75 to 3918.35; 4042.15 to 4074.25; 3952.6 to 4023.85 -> 6.69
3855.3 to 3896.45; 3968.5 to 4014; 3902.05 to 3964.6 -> 3.82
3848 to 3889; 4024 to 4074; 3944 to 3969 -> 4.77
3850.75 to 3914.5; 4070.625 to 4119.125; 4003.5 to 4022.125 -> -2.14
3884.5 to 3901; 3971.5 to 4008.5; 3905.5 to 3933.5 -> -4.01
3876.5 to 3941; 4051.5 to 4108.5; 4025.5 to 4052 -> -4.15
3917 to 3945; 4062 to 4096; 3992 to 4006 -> -2.81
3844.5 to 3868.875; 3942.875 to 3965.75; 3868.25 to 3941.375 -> 5.29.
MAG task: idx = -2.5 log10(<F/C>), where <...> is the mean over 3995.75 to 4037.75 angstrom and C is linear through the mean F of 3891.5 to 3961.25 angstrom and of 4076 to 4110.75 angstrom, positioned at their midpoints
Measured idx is -0.18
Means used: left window 26.8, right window 29.7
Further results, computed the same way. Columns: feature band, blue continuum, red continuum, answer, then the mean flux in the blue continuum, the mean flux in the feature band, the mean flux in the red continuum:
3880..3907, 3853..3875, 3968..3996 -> 0.246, 32.4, 24.6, 26.2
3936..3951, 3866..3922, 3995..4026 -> 0.196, 28.4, 25.6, 33.7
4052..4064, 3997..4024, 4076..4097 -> -0.026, 33.5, 32.6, 30.8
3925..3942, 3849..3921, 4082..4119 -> 0.382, 28.7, 20.4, 30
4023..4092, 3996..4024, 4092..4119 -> -0.060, 33.5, 33.2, 29.3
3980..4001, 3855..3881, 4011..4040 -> 0.076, 30.7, 31.1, 34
